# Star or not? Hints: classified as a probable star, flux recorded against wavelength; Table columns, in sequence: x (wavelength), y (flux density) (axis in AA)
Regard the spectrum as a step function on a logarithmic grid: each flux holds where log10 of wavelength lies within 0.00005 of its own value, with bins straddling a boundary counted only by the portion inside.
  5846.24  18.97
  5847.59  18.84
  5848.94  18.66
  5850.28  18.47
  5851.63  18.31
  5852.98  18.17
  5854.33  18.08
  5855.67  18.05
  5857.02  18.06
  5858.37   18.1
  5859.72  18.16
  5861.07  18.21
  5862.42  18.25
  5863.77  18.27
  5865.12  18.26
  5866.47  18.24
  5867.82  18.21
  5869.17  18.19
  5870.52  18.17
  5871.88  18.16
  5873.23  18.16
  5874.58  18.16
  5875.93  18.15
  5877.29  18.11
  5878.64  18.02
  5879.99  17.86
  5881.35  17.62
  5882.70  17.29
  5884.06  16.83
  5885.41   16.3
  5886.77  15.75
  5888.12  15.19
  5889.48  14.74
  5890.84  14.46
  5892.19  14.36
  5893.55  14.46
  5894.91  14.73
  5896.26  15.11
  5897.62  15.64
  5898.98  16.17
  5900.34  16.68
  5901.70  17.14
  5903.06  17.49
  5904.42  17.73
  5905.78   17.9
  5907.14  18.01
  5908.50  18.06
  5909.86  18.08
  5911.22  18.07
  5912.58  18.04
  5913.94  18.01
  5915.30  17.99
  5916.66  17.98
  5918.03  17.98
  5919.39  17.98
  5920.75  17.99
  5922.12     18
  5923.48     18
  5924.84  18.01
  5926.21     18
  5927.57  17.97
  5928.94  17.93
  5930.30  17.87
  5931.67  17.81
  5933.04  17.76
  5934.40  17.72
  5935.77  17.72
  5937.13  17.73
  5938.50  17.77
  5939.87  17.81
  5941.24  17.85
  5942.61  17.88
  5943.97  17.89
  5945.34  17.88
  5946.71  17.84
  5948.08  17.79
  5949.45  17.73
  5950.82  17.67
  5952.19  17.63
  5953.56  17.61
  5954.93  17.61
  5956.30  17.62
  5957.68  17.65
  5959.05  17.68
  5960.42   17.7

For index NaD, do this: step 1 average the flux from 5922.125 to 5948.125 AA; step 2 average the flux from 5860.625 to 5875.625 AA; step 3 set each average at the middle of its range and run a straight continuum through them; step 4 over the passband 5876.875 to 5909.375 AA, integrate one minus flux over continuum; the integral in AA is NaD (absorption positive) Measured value 2.9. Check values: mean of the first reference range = 18.2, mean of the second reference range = 17.9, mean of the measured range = 16.5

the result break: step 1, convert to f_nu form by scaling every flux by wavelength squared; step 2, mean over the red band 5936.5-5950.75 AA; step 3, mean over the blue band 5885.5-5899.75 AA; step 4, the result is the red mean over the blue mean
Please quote 1.2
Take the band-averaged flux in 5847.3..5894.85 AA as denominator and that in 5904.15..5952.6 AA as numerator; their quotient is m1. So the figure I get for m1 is 1.03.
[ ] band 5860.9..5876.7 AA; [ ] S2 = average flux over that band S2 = 18.2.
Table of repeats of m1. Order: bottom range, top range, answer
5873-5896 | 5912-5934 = 1.09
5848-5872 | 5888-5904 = 0.85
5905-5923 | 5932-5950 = 0.99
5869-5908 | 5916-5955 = 1.06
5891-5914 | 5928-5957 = 1.06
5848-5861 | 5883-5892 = 0.85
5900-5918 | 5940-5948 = 1.00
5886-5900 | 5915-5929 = 1.19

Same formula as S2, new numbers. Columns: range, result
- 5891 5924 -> 17.1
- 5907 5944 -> 17.9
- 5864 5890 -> 17.5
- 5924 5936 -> 17.9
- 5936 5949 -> 17.8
